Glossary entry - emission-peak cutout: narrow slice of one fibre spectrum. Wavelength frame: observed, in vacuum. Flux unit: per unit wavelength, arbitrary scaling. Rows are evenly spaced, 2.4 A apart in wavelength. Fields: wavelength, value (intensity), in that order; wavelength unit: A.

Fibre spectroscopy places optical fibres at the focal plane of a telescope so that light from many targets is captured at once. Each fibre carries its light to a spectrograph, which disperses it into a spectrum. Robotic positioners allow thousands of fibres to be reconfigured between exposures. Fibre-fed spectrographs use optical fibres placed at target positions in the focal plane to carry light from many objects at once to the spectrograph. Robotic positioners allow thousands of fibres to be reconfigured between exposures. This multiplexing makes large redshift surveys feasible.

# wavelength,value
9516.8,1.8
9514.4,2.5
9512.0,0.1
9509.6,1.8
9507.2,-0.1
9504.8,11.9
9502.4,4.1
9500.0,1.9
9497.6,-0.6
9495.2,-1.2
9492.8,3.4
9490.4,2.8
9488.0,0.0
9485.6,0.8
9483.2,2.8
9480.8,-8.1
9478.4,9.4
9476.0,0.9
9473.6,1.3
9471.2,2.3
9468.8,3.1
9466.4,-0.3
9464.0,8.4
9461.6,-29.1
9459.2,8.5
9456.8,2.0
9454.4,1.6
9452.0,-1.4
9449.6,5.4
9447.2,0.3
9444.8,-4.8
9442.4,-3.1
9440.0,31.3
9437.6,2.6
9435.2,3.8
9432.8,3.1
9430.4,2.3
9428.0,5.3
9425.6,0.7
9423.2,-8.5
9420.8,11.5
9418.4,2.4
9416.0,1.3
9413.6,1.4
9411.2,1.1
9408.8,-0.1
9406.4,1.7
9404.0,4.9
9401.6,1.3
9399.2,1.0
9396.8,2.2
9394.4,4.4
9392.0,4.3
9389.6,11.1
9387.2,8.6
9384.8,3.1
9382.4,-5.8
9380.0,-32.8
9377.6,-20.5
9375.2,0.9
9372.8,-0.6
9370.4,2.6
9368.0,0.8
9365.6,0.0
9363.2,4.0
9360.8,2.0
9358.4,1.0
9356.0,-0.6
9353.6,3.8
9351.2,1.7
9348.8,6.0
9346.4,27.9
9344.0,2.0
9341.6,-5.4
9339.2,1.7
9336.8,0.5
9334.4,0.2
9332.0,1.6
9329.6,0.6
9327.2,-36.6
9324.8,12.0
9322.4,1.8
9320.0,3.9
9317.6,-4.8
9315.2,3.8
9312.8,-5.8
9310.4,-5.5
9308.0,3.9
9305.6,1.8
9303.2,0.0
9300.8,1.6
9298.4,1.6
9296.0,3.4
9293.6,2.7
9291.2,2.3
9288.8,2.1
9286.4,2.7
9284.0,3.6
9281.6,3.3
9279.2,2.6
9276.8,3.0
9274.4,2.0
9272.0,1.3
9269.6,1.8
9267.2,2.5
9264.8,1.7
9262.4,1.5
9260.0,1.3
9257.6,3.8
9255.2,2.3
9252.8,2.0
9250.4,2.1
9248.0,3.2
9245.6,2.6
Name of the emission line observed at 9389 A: H-beta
